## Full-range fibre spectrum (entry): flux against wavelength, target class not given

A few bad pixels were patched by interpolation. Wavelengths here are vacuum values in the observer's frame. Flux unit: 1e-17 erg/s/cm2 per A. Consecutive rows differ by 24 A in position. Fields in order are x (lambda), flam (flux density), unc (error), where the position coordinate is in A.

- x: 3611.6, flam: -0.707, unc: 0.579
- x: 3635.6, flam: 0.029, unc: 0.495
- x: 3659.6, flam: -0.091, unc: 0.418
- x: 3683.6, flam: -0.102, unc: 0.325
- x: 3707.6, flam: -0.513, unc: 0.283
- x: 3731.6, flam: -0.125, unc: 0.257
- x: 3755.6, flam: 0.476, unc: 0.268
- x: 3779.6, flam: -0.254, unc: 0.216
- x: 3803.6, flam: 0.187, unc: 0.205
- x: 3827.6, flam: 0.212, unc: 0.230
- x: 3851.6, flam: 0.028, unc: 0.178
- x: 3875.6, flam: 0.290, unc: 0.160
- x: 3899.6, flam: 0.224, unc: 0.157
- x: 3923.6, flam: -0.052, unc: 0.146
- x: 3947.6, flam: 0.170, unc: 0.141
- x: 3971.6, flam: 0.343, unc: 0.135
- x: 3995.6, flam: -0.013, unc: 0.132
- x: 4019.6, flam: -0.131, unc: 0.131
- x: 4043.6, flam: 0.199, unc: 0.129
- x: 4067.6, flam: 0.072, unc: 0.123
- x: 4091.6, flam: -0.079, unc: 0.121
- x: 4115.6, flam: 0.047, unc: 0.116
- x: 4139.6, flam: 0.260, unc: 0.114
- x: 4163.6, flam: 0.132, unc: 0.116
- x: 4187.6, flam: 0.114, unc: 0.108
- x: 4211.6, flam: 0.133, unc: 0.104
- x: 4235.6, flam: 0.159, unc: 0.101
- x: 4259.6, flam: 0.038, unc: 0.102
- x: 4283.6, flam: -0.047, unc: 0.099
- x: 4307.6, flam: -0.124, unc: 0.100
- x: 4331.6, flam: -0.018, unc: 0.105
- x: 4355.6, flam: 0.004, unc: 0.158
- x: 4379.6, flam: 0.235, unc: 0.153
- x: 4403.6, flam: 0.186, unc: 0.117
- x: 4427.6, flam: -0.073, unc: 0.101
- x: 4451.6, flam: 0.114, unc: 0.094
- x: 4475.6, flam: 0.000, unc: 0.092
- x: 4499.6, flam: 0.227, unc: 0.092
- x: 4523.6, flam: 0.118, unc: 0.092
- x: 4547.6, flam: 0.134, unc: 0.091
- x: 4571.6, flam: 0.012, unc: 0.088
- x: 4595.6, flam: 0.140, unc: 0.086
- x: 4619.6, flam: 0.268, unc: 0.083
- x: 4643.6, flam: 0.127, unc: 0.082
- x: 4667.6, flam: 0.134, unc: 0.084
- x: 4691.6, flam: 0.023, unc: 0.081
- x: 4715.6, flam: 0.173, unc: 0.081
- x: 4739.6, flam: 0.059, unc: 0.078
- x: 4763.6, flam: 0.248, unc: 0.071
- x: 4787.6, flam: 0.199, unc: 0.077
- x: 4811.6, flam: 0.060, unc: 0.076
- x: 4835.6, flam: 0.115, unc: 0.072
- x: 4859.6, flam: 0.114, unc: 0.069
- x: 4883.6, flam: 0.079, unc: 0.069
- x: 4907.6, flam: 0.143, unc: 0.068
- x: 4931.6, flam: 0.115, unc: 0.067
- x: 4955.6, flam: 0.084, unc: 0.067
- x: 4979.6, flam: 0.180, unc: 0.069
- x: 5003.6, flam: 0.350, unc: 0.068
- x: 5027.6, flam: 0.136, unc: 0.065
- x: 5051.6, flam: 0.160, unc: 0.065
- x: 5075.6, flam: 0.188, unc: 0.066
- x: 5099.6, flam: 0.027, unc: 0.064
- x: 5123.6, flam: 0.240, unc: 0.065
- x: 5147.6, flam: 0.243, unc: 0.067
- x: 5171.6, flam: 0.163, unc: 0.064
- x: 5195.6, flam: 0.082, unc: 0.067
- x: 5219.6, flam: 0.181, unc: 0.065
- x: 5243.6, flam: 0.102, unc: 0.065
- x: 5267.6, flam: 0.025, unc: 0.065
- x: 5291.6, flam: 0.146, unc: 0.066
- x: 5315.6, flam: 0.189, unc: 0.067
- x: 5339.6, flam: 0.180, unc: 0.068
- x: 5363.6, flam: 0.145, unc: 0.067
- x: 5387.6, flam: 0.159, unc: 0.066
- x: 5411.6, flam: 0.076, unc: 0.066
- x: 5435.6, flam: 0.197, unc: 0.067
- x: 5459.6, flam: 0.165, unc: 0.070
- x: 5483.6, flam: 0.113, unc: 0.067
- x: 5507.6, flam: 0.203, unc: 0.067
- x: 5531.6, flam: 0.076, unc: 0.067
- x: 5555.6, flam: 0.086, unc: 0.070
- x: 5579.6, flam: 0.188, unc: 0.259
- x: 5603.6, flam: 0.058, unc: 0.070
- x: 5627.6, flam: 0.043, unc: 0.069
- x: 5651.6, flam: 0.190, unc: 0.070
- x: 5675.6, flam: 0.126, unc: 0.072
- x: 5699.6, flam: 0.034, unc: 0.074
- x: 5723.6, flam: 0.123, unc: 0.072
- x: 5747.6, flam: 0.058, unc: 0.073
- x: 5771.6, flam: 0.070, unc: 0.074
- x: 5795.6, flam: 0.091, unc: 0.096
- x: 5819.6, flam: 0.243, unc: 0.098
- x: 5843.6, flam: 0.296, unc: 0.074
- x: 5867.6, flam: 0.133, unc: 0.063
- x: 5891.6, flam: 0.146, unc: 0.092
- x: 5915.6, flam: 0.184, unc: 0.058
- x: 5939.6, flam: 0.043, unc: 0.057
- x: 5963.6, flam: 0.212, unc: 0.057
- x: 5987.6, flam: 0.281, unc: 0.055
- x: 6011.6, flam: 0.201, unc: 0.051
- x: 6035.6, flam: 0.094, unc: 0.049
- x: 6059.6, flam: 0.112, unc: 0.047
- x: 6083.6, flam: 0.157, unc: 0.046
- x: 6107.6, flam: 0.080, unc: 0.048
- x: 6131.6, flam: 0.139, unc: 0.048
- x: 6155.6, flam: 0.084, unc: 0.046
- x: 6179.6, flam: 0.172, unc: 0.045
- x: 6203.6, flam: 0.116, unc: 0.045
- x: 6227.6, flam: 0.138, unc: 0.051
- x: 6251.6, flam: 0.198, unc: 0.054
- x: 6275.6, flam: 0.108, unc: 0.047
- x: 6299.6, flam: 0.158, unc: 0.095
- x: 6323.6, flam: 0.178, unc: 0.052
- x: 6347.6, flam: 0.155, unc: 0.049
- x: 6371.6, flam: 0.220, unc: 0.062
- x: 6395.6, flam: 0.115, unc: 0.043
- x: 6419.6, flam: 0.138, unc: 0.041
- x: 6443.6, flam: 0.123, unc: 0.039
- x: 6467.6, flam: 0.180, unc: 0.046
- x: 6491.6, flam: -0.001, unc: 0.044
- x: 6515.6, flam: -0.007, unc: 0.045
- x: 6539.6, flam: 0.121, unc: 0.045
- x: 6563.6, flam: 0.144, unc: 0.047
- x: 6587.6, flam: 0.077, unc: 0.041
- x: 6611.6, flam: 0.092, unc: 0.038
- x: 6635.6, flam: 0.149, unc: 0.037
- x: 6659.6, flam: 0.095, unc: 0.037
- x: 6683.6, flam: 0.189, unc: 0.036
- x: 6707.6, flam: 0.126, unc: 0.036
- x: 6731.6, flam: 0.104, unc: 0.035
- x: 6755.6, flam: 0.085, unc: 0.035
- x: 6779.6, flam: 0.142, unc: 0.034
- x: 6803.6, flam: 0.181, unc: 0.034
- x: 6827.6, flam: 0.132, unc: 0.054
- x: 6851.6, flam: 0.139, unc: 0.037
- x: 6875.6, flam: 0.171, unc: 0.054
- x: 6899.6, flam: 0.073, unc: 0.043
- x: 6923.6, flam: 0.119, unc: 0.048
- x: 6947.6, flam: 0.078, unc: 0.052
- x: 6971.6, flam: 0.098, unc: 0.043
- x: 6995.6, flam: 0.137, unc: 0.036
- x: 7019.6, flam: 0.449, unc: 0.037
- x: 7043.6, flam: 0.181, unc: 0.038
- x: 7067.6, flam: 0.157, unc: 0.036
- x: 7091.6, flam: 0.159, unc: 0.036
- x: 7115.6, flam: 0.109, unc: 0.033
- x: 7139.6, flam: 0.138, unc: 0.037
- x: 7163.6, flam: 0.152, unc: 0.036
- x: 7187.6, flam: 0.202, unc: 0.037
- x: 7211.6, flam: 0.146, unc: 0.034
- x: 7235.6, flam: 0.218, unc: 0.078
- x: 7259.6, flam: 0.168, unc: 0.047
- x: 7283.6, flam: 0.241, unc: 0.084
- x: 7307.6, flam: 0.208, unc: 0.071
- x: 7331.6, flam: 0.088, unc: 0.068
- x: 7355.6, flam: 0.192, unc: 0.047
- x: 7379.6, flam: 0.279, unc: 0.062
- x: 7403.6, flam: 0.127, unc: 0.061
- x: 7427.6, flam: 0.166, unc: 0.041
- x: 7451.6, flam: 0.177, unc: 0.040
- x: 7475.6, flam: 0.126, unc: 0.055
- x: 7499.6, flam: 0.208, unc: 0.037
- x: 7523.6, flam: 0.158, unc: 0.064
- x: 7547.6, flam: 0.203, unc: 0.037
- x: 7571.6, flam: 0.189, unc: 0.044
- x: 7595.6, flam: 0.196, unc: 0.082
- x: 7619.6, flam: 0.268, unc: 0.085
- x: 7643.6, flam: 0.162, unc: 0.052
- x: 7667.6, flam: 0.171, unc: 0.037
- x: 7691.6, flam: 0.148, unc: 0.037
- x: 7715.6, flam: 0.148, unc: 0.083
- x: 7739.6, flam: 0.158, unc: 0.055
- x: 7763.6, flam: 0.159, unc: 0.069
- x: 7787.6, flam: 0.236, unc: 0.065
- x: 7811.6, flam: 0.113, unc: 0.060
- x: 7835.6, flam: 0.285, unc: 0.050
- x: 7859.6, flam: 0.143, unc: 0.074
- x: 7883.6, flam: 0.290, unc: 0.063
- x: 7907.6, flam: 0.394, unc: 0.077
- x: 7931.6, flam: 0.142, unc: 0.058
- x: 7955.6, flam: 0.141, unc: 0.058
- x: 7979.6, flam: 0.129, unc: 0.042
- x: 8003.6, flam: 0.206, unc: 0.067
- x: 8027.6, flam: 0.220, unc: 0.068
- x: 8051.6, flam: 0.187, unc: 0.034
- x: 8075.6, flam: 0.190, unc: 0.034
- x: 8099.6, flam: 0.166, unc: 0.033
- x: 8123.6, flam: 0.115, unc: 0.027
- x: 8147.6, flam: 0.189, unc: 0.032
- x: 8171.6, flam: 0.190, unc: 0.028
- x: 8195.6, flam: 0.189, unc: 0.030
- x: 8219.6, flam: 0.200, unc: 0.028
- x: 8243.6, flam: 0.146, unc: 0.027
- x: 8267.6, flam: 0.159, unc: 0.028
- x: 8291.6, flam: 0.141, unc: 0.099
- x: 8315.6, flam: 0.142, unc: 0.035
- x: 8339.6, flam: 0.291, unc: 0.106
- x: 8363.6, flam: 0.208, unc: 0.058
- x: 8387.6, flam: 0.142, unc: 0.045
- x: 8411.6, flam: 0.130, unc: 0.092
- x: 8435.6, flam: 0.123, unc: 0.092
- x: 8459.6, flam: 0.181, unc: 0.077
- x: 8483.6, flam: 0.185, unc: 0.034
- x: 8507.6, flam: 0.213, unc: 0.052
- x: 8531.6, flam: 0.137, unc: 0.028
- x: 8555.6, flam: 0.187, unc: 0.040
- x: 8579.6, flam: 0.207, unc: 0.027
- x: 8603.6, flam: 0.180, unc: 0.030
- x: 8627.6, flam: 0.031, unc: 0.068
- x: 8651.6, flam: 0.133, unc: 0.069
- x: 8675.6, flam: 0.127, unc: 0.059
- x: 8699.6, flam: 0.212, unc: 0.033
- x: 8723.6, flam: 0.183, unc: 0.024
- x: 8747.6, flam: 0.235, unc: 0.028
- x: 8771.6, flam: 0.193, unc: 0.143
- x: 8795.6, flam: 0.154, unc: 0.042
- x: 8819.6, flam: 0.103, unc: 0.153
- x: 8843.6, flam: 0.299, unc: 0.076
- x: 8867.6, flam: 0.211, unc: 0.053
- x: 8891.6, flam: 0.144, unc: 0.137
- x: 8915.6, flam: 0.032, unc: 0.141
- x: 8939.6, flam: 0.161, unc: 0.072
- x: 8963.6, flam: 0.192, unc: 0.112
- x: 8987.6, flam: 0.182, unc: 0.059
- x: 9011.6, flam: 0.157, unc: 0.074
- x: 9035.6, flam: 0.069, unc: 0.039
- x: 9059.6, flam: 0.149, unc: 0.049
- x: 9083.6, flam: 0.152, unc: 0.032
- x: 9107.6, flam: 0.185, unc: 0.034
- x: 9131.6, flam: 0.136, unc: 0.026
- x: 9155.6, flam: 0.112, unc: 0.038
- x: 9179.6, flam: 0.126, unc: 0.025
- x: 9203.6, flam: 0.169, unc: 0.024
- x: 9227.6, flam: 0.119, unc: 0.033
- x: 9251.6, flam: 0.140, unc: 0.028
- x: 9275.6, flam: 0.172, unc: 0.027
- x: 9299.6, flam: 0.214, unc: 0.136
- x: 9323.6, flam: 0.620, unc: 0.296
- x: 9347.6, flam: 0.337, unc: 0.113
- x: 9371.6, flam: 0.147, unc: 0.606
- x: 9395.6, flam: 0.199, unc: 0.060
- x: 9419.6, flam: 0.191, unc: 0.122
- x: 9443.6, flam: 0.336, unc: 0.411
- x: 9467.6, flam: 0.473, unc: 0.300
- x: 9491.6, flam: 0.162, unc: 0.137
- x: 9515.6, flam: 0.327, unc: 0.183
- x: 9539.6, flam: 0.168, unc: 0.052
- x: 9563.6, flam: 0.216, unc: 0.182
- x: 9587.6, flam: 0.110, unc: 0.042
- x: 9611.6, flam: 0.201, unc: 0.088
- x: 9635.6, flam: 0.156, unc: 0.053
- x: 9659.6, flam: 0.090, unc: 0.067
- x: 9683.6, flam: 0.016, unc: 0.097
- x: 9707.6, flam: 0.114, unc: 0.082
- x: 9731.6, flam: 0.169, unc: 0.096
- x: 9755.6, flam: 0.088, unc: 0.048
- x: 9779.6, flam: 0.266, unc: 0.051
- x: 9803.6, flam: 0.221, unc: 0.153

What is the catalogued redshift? 0.88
